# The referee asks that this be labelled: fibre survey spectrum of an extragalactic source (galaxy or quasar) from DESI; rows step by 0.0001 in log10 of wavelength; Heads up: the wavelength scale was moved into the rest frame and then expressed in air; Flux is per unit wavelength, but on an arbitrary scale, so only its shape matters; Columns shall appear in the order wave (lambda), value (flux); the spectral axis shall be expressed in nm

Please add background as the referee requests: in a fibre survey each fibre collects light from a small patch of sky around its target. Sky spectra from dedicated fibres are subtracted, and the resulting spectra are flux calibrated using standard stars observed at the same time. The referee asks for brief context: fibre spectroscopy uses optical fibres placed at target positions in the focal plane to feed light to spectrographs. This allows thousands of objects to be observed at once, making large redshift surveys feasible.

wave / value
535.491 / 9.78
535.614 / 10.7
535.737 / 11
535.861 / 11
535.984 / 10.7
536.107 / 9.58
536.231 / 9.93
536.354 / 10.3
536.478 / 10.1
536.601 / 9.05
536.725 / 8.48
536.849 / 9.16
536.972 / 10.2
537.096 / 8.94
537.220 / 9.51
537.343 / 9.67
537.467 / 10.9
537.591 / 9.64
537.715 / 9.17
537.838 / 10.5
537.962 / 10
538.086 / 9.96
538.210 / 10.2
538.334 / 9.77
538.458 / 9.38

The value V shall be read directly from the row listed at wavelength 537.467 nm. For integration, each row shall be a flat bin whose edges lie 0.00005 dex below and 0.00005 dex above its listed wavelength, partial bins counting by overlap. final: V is 10.9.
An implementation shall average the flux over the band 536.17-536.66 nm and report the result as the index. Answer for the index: 9.86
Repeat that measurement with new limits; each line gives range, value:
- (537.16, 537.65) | 9.94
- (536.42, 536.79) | 9.19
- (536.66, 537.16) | 9.18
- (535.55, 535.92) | 10.9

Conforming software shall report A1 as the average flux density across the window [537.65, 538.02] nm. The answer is 9.9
